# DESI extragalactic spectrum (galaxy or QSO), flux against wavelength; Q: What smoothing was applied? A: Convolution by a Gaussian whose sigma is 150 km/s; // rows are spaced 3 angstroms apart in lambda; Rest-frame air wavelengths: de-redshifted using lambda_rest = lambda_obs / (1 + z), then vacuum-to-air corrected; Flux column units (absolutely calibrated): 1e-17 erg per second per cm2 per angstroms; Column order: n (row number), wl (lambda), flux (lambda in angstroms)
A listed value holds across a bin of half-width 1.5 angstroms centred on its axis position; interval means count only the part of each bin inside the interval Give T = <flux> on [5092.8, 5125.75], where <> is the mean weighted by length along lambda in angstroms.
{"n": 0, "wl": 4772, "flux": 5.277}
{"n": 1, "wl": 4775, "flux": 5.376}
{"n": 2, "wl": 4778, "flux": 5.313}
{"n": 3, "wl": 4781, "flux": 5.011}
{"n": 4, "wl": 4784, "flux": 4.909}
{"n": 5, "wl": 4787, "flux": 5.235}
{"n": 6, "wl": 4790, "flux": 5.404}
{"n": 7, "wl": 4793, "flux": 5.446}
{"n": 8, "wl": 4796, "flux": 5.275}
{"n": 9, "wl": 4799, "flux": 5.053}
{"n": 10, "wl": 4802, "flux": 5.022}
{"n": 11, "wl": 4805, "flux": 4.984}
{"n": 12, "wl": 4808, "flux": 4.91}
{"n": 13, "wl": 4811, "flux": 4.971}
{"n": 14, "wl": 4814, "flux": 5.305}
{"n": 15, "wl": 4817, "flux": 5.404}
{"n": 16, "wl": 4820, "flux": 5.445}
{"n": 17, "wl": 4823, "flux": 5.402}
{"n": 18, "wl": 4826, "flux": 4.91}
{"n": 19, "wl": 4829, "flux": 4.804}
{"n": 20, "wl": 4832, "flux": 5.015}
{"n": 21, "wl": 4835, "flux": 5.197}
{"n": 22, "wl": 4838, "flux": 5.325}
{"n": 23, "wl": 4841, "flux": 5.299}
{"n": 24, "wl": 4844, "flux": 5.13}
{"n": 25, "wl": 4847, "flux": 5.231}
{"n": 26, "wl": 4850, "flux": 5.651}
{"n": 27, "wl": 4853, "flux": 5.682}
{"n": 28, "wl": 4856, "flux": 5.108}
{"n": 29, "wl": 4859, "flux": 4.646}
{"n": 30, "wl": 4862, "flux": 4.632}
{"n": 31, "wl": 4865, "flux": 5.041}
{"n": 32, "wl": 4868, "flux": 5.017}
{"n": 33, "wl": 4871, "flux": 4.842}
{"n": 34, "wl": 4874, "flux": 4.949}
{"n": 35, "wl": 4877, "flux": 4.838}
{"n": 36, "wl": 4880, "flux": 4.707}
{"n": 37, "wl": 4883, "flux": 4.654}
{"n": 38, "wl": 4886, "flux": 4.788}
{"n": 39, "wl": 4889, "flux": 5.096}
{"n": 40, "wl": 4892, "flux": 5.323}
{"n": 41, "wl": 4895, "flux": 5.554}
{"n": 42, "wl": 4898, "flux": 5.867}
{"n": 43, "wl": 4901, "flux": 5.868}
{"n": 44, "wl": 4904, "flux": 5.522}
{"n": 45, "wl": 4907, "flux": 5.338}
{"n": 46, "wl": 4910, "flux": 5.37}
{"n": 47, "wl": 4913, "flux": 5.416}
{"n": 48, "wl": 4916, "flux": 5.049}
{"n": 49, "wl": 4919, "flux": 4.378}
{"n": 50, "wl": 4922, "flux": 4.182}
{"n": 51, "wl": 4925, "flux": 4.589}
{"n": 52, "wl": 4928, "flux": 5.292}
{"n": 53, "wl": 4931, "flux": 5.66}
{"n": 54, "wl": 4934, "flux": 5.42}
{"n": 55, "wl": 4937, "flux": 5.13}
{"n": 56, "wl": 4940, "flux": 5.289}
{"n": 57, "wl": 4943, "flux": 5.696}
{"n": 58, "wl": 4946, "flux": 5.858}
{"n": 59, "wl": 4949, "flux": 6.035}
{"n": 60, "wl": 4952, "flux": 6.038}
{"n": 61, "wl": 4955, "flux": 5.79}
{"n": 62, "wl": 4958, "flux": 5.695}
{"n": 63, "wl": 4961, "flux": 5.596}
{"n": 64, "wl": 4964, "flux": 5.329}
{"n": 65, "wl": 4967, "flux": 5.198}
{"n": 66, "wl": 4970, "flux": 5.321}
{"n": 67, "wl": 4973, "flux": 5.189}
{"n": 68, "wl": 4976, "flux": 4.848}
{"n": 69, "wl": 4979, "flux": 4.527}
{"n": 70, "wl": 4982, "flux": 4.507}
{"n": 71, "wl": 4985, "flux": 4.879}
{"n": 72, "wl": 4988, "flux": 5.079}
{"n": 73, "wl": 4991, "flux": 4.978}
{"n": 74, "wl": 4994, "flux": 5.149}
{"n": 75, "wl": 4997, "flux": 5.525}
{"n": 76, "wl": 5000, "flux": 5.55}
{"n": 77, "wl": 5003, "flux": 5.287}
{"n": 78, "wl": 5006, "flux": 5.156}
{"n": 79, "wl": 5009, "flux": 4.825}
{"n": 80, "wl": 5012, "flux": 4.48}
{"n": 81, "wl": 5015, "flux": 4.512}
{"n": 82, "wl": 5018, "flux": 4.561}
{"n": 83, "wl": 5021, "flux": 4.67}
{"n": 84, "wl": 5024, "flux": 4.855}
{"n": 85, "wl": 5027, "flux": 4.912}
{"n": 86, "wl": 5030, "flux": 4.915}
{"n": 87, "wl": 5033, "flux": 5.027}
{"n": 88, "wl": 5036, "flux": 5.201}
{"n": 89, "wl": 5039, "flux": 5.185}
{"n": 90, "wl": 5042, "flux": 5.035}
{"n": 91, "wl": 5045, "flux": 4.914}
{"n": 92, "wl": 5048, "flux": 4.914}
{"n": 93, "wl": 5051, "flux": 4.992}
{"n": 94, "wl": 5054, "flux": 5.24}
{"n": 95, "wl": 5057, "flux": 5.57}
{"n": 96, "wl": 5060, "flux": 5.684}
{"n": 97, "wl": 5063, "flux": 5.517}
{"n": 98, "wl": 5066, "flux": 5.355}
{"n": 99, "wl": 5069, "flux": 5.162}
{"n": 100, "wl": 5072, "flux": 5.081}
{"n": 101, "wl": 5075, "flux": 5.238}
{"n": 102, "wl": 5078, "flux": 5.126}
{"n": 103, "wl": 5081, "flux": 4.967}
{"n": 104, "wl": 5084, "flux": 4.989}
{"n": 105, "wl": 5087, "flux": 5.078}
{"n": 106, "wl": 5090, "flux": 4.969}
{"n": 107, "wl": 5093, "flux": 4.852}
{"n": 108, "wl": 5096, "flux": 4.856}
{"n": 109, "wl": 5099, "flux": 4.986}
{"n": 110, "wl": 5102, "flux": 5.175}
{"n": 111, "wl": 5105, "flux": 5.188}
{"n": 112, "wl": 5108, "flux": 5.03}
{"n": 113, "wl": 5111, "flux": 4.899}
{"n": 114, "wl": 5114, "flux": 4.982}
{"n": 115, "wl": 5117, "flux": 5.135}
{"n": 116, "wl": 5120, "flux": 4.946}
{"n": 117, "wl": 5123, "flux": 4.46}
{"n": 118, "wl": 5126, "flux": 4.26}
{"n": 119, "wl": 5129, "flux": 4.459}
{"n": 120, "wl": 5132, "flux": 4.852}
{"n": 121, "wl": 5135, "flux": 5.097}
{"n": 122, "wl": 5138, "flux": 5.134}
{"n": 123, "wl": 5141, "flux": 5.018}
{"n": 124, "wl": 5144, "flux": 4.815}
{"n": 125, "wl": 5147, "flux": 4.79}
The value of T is 4.93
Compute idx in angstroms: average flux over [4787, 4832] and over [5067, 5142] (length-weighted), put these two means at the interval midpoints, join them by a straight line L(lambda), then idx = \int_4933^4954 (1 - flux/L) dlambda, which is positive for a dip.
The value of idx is -2.38 angstroms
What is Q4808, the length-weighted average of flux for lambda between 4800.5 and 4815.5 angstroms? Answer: 5.04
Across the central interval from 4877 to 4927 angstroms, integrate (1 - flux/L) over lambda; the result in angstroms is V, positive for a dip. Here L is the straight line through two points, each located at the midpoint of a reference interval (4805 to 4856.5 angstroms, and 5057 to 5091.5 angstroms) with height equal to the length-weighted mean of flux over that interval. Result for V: 1.1 angstroms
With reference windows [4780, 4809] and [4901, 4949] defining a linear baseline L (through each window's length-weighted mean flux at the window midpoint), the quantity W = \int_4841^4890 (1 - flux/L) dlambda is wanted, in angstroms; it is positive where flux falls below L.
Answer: 1.80 angstroms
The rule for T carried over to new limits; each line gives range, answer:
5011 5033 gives 4.73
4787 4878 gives 5.13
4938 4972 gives 5.61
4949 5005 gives 5.27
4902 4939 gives 5.12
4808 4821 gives 5.23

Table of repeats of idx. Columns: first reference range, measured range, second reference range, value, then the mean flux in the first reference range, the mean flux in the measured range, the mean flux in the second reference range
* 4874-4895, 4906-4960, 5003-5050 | -4.6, 4.95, 5.35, 4.89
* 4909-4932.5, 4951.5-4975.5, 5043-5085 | -2.0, 4.98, 5.47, 5.2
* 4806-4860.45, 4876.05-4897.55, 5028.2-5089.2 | 0.6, 5.19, 5.04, 5.16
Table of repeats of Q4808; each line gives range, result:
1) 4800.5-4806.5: 5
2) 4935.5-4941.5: 5.21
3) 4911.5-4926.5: 4.72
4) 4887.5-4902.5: 5.54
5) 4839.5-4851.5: 5.33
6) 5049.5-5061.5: 5.37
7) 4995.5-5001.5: 5.54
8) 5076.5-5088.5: 5.04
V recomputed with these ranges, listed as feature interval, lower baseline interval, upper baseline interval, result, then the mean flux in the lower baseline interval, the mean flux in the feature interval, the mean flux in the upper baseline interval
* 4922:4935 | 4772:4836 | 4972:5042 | -0.21 angstroms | 5.16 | 5.11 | 4.95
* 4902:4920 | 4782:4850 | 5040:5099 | -0.21 angstroms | 5.18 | 5.22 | 5.13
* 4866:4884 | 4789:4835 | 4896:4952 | 1.44 angstroms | 5.16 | 4.85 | 5.35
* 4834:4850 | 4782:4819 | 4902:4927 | -0.54 angstroms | 5.16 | 5.28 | 5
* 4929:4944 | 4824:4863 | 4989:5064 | -0.96 angstroms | 5.14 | 5.43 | 5.06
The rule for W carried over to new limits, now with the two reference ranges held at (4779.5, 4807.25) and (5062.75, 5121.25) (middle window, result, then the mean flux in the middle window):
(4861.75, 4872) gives 0.4 angstroms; 4.92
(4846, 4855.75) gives -0.7 angstroms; 5.48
